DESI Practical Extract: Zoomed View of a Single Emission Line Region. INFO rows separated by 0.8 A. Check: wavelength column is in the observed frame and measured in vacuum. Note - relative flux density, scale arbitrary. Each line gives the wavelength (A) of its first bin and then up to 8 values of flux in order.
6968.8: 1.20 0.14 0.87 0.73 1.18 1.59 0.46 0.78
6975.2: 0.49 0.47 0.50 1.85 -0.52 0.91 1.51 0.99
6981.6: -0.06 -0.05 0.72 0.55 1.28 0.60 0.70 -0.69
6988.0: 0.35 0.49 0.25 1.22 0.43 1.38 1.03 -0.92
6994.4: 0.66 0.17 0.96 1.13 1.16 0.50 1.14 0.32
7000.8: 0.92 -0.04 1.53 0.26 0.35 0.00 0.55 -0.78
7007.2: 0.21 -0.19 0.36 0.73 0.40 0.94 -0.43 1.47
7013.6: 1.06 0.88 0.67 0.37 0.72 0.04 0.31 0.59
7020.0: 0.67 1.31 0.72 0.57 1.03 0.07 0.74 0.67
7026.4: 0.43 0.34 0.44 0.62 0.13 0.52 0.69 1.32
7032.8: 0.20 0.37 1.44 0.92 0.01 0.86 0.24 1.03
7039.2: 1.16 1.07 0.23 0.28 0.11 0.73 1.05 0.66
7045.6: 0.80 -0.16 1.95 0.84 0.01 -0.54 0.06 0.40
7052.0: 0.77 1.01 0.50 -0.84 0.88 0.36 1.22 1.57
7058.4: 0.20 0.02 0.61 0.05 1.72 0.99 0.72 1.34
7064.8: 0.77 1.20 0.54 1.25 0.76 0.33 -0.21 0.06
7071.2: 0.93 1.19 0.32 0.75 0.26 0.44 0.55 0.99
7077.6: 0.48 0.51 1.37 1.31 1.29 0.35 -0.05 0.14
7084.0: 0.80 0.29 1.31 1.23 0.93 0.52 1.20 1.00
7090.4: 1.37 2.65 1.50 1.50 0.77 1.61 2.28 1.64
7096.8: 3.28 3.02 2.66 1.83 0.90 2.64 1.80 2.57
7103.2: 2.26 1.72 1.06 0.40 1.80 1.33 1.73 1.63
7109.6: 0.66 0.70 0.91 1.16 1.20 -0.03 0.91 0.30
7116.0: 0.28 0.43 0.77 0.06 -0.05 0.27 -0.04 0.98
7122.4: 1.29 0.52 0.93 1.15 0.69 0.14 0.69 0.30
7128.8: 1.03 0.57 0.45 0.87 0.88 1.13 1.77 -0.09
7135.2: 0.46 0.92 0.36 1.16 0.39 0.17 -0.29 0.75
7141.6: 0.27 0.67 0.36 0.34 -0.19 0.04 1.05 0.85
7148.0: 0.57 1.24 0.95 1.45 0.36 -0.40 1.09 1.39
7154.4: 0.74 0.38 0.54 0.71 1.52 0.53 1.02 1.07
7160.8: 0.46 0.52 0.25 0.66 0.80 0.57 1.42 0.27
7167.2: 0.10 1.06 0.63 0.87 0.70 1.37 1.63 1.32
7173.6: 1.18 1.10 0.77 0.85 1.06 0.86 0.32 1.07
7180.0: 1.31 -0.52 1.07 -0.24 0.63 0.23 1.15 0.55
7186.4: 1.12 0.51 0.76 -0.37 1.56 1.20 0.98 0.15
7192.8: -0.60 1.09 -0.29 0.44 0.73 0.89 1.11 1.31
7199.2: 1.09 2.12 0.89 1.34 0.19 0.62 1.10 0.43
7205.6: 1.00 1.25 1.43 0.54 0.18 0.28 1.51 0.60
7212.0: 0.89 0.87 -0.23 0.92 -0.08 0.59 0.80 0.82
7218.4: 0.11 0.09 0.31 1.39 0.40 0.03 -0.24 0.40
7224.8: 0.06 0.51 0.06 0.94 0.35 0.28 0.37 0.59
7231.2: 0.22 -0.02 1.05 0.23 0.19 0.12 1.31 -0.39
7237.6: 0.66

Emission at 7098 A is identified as [O II]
